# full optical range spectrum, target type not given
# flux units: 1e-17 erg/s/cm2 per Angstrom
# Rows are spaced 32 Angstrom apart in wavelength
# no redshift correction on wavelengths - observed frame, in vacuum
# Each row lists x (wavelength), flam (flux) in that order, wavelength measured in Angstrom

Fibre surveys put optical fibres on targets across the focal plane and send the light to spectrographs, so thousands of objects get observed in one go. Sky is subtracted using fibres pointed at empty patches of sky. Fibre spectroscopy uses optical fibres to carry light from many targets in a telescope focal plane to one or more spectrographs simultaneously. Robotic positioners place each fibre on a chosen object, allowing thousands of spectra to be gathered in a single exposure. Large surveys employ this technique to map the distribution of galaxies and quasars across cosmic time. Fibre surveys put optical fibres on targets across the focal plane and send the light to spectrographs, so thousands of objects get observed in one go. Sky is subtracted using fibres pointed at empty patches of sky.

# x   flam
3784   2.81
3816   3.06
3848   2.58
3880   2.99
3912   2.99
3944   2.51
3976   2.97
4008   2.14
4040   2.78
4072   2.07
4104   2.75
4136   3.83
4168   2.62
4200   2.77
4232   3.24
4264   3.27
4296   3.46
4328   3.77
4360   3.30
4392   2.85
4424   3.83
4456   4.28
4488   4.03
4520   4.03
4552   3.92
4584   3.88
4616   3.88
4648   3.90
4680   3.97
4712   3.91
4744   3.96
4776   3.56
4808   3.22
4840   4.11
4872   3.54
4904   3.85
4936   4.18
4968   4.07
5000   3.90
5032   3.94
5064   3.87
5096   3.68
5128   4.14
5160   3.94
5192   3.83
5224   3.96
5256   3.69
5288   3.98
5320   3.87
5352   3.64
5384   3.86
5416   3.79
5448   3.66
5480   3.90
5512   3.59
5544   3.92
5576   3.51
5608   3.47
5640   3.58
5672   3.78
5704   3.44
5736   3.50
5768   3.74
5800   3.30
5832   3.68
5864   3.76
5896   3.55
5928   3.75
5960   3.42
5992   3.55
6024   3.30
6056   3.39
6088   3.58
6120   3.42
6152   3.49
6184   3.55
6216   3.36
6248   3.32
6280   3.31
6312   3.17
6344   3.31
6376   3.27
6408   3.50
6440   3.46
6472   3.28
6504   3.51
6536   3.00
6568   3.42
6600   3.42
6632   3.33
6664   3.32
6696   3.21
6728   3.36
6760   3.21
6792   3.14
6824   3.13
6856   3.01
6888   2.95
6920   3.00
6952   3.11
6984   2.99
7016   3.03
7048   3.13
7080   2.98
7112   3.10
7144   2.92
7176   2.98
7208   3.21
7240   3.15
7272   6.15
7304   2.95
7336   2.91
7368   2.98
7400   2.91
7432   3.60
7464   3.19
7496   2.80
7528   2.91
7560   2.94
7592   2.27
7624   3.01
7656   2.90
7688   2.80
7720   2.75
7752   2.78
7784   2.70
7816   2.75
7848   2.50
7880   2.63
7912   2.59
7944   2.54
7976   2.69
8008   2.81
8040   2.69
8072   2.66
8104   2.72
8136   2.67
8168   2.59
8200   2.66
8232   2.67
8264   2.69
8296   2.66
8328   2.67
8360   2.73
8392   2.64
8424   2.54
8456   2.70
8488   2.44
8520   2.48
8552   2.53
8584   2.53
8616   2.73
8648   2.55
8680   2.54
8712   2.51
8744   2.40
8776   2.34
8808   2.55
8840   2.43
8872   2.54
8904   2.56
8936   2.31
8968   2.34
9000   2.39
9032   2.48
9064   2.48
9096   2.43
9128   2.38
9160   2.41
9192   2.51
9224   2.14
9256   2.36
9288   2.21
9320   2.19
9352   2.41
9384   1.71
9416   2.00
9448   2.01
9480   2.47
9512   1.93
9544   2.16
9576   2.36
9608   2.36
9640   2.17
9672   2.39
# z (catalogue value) 0.106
